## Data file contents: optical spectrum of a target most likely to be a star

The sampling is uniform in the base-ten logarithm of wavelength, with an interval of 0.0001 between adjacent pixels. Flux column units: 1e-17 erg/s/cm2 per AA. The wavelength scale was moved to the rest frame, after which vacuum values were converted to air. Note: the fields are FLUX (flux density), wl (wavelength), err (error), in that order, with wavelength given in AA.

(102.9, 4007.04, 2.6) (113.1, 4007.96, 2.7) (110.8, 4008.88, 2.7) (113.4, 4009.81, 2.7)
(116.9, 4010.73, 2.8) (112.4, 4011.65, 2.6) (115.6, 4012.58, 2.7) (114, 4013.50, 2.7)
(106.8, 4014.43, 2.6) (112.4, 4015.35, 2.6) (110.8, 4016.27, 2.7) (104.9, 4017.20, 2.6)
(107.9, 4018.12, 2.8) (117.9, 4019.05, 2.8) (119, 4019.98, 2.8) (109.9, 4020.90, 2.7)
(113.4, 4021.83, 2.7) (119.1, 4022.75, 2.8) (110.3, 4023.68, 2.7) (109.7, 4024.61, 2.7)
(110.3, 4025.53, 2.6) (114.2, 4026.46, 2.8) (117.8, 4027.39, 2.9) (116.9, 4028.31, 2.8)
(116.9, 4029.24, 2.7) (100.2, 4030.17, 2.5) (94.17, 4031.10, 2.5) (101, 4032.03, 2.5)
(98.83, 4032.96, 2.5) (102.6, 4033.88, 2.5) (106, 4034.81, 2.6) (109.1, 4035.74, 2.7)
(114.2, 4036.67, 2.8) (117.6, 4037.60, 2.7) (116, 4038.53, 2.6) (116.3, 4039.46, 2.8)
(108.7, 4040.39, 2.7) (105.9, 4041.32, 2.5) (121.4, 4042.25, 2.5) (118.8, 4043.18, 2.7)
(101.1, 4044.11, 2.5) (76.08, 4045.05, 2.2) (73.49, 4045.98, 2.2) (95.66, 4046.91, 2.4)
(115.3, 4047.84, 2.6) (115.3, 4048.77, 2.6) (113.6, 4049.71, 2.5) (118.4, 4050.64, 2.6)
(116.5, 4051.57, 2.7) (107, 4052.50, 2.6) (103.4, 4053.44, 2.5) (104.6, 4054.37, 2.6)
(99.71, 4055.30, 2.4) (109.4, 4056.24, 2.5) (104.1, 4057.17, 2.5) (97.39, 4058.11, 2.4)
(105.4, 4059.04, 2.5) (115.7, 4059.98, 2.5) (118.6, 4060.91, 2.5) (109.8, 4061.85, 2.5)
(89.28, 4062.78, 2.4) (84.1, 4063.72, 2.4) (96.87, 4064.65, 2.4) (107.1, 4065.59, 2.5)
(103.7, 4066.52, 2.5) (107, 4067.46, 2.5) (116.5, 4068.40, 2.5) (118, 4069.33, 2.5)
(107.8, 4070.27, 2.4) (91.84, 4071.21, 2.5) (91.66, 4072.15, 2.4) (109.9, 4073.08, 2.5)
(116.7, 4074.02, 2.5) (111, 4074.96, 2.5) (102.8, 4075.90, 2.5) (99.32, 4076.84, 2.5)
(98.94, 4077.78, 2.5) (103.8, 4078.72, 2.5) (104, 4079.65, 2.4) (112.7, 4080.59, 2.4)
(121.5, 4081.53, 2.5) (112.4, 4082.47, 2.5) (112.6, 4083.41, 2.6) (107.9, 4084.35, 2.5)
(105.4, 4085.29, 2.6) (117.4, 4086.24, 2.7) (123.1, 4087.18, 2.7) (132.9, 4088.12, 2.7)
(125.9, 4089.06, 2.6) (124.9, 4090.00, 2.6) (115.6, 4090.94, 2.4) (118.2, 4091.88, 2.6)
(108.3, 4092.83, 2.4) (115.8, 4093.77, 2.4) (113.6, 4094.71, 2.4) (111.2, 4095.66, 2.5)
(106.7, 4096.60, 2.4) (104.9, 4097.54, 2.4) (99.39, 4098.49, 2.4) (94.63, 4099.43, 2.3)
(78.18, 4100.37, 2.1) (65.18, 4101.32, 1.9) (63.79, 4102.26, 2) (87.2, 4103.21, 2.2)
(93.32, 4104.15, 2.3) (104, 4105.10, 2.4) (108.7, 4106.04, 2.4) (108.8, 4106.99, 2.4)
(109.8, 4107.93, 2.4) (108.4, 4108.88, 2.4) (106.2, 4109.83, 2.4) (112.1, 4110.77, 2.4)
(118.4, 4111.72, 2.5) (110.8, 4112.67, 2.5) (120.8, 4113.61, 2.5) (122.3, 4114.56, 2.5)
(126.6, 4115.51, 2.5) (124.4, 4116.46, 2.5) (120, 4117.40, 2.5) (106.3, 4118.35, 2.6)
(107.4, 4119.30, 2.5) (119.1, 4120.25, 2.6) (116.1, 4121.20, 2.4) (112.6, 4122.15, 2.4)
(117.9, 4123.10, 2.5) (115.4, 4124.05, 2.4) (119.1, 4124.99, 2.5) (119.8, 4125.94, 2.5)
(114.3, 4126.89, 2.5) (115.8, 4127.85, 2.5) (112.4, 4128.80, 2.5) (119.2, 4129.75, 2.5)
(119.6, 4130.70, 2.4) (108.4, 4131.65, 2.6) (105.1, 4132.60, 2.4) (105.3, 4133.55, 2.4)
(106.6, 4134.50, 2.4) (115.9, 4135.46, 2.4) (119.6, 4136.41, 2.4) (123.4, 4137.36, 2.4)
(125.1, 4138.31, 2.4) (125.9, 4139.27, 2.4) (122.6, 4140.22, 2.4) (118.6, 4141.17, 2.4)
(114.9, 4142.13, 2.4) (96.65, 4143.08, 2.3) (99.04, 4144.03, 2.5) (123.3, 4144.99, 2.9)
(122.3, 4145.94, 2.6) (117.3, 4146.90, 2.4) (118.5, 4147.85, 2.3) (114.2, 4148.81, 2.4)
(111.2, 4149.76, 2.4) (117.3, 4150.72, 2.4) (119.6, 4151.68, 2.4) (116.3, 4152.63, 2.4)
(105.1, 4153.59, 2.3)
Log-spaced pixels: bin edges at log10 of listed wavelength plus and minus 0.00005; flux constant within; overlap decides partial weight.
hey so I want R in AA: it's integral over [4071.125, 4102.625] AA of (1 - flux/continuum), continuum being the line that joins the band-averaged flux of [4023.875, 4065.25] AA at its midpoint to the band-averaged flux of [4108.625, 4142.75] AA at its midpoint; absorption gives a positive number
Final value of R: 1.3 AA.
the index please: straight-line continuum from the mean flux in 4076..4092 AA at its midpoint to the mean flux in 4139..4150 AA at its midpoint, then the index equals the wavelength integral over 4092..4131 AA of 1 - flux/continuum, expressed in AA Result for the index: 1.9 AA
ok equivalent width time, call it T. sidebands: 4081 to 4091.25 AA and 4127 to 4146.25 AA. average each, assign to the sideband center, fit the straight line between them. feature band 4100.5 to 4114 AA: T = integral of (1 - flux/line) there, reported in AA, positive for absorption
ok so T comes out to 1.9 AA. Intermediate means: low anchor 118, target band 101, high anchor 115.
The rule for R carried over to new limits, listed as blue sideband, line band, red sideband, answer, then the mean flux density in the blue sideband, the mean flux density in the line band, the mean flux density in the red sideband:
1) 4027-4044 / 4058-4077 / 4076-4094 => 1.2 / 110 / 105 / 113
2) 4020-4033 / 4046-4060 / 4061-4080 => -0.1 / 110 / 107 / 104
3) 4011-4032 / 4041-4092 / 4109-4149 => 2.4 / 111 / 108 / 116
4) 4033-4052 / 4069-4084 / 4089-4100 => 0.4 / 108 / 107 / 111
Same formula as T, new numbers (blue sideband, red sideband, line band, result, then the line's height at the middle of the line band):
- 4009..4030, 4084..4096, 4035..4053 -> 0.9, 114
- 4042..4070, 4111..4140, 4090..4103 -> 1.3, 112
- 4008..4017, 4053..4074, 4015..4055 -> 0.0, 109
